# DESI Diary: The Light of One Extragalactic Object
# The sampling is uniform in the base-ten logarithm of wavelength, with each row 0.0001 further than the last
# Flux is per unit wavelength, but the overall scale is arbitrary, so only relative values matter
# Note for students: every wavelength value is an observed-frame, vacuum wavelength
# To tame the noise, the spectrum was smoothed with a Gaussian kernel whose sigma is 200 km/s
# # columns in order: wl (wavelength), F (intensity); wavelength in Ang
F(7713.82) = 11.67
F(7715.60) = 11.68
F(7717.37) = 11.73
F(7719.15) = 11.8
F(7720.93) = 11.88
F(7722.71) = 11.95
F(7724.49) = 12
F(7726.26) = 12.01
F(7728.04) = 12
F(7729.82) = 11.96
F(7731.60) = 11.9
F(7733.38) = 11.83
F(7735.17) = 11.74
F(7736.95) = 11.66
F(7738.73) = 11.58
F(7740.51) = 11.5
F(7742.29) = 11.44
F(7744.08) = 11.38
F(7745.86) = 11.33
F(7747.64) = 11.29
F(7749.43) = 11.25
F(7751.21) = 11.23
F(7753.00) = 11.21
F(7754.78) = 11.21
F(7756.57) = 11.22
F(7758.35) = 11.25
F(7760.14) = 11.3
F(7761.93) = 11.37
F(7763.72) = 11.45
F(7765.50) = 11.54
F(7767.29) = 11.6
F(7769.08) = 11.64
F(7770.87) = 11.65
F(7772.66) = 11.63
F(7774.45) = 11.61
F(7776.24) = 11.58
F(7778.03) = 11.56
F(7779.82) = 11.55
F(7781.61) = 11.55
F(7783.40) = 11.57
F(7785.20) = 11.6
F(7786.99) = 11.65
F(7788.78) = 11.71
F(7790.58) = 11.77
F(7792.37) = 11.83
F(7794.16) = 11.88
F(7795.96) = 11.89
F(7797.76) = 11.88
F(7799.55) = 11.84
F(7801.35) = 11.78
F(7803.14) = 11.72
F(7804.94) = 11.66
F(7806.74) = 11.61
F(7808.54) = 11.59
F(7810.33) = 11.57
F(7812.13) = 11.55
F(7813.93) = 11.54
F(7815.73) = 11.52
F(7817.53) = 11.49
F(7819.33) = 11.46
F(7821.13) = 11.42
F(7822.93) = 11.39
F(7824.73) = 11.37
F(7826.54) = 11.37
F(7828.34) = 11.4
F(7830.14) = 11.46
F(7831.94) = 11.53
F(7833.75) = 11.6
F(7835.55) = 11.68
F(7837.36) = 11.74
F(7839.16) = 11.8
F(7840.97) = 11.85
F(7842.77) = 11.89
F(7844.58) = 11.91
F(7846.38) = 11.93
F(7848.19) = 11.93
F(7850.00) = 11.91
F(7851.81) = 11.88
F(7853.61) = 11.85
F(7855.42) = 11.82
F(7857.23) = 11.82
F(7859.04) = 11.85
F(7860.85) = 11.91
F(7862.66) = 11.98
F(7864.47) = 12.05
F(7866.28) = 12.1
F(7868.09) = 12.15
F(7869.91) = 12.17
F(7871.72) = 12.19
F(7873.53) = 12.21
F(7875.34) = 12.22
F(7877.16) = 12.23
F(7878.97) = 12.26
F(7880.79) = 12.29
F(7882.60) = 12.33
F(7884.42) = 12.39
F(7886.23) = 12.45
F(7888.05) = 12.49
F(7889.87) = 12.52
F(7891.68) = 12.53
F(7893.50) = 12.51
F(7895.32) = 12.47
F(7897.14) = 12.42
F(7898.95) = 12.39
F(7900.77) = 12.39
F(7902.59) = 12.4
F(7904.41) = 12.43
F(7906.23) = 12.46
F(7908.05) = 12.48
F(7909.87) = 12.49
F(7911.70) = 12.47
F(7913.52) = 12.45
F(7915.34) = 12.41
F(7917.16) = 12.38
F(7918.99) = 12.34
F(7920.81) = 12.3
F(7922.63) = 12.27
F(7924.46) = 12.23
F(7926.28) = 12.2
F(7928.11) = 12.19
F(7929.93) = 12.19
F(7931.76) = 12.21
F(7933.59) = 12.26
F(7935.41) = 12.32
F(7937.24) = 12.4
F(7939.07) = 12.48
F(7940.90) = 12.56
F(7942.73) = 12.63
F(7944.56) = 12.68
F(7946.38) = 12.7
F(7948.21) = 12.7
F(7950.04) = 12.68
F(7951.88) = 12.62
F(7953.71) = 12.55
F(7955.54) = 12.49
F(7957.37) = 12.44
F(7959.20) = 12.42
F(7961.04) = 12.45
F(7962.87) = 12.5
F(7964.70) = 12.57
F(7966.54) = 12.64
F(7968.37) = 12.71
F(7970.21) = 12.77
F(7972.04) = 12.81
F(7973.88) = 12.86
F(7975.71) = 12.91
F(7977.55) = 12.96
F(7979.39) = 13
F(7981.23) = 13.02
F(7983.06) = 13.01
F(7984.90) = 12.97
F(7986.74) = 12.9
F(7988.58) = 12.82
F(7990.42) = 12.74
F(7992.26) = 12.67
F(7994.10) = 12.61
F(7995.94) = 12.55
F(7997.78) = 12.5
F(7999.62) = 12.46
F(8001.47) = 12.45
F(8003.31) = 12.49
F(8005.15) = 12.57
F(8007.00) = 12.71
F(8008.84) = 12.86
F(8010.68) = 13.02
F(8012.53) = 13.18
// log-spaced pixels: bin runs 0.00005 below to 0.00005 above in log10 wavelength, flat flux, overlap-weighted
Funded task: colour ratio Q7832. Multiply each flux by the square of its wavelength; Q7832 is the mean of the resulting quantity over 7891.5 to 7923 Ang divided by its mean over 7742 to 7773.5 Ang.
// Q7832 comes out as 1.13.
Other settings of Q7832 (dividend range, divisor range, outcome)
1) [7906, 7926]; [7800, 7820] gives 1.10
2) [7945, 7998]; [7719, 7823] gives 1.15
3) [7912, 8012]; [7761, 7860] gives 1.12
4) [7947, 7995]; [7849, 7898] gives 1.07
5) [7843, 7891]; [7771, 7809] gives 1.06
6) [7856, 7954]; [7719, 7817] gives 1.10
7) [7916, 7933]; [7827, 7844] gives 1.08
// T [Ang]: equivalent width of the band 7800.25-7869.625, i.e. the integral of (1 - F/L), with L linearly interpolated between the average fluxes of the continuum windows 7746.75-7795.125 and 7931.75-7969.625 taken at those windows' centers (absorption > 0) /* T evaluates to 0.91 Ang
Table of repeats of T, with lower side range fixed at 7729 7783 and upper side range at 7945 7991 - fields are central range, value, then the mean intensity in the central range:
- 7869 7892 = -0.2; 12.3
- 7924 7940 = 0.3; 12.3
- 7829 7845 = 0.4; 11.7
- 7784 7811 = 0.0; 11.7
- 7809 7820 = 0.3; 11.5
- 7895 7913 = -0.1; 12.4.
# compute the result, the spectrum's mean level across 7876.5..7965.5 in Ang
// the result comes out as 12.4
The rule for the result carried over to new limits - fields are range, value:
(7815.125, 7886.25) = 11.9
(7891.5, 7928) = 12.4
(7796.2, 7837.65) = 11.6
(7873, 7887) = 12.3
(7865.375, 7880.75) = 12.2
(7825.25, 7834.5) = 11.5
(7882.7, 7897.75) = 12.5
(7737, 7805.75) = 11.5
